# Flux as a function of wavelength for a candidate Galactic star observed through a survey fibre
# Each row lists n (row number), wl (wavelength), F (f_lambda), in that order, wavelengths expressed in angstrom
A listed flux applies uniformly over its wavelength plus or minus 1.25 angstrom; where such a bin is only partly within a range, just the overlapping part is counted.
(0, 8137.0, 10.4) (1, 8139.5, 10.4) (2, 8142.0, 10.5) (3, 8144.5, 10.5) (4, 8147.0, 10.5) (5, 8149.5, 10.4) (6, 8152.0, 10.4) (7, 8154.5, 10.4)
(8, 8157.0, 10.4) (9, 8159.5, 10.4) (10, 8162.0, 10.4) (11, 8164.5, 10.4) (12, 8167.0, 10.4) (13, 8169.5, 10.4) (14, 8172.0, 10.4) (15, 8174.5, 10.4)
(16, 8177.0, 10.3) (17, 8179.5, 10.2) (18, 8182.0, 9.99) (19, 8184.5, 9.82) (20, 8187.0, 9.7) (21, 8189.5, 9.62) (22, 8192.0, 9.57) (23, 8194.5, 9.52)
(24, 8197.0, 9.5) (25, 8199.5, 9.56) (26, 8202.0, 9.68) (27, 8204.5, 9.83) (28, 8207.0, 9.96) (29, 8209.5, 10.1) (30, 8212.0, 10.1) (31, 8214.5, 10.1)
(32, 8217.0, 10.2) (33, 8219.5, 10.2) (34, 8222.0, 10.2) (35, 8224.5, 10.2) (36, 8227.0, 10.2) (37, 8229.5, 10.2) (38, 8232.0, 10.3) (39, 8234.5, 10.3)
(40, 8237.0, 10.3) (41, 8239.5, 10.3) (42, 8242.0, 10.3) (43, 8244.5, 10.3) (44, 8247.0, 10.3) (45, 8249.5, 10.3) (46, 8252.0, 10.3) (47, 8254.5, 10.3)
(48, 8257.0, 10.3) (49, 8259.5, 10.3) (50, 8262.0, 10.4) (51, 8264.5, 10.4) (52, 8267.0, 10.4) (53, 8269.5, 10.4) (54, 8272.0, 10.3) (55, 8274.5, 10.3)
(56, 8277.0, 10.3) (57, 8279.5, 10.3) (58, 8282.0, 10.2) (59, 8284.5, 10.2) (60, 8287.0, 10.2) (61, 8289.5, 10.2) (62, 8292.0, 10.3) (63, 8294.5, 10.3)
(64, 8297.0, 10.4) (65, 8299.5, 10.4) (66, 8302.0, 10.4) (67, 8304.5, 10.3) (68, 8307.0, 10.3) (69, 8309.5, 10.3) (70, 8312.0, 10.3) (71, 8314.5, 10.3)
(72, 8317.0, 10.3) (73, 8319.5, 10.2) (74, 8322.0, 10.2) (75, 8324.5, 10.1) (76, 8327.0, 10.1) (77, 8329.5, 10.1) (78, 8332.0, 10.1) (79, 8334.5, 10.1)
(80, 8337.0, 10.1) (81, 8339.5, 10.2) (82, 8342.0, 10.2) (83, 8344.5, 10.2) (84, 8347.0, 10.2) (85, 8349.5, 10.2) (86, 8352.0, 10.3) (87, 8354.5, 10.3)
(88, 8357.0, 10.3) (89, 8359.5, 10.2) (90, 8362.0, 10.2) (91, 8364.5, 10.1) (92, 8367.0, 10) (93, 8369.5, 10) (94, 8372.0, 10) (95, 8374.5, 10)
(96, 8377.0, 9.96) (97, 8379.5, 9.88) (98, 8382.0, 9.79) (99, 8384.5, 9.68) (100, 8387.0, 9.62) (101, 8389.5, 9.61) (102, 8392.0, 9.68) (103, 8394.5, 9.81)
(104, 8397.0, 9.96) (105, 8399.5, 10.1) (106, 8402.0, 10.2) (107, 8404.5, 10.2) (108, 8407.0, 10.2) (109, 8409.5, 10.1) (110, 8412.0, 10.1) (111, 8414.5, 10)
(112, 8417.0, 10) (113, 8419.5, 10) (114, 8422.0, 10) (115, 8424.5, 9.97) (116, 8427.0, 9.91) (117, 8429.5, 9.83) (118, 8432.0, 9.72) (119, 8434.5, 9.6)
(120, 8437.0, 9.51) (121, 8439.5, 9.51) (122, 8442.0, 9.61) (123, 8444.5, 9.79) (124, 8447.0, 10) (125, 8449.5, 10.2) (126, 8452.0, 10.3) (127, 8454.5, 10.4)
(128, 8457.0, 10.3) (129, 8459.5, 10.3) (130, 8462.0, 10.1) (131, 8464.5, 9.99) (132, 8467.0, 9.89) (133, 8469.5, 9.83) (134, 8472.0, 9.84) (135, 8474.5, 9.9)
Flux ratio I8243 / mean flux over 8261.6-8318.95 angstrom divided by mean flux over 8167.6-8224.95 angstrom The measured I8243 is 1.03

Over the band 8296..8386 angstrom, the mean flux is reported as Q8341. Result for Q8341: 10.2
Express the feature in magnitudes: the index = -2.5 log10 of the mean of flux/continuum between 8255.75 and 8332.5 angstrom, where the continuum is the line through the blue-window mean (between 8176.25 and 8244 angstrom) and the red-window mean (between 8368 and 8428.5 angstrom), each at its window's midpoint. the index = -0.03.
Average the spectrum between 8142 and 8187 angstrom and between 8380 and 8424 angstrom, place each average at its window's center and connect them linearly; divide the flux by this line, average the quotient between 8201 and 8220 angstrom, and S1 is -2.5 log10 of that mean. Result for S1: 0.02 mag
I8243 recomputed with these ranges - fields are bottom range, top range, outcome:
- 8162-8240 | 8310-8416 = 1.00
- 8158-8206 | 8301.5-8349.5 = 1.02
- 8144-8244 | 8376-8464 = 0.98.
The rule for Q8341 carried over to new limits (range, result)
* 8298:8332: 10.2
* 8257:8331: 10.3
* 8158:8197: 10.1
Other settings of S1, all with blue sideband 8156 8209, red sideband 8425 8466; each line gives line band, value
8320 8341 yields -0.02 mag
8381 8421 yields 0.00 mag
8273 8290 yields -0.03 mag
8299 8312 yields -0.04 mag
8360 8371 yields -0.01 mag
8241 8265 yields -0.03 mag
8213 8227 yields -0.02 mag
